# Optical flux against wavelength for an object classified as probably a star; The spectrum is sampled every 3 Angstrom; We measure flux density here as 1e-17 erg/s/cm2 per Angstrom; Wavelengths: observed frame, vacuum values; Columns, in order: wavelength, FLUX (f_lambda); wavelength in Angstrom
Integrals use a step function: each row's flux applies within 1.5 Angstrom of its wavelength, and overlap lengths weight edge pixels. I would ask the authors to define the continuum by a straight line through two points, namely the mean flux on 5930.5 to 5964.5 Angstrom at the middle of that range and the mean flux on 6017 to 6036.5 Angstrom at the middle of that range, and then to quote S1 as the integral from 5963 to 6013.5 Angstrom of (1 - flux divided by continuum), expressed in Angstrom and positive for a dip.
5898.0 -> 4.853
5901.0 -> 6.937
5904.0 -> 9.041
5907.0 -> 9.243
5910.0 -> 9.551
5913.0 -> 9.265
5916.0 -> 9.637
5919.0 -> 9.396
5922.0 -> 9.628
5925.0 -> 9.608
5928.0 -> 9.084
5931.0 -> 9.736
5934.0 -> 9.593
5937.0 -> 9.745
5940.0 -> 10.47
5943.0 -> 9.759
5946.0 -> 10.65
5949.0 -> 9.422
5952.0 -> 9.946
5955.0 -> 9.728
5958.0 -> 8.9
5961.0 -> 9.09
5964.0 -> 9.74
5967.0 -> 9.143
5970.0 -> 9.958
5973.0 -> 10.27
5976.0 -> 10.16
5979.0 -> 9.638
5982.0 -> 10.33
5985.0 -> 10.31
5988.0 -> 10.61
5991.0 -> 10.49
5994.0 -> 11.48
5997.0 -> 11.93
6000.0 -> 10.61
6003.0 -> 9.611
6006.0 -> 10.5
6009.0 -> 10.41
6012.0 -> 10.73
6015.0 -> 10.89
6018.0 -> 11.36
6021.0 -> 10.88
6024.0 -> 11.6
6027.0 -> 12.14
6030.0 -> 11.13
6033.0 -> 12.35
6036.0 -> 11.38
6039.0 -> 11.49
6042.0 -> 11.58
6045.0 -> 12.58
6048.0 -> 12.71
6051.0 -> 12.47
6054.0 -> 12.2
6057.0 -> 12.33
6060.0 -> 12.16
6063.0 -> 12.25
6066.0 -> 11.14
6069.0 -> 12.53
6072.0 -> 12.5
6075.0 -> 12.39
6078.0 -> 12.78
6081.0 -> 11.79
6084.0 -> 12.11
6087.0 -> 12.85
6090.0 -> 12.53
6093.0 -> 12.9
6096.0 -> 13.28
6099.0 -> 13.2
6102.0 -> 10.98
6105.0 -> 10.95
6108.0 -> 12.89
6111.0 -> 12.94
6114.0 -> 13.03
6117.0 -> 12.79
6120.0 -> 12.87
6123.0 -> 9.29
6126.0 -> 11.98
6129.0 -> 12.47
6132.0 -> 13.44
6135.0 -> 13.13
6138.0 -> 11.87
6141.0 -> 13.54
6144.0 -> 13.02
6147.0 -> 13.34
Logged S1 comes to 1.5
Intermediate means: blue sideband 9.73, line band 10.4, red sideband 11.6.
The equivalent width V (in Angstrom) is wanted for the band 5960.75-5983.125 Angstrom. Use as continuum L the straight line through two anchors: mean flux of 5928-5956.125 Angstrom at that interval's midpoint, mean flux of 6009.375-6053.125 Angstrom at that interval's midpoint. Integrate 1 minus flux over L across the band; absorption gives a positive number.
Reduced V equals 1.35 Angstrom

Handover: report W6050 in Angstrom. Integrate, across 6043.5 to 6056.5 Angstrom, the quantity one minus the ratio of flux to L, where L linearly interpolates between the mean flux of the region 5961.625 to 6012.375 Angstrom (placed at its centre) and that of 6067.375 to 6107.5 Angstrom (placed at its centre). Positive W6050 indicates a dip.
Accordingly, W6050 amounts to -0.97 Angstrom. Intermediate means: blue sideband 10.3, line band 12.5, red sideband 12.4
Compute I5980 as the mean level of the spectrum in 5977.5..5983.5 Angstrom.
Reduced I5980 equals 9.98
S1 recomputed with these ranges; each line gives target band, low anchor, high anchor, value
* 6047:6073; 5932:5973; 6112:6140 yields -2.0 Angstrom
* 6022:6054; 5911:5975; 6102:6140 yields -2.6 Angstrom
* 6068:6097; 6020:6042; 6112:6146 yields -1.2 Angstrom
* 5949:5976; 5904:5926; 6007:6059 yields 1.9 Angstrom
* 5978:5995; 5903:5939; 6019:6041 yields 0.4 Angstrom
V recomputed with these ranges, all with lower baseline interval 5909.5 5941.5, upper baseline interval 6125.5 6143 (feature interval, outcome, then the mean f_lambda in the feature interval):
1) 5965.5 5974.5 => 0.44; 9.79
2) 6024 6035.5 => -0.61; 11.8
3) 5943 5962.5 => 0.76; 9.63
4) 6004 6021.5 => 0.30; 10.8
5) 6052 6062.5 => -0.57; 12.2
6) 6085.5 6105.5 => -0.43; 12.5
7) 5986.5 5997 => -0.38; 11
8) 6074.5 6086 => -0.30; 12.3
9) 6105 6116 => -0.22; 12.7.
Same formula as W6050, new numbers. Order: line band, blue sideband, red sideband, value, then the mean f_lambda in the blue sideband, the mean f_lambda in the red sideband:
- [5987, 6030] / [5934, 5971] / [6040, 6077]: 0.3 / 9.7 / 12.2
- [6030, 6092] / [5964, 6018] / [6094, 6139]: -3.7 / 10.4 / 12.4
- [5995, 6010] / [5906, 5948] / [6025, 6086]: 0.6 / 9.67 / 12.1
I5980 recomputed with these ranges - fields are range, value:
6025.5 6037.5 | 11.8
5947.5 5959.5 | 9.5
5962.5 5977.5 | 9.85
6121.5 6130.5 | 11.2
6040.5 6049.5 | 12.3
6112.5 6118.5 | 12.9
